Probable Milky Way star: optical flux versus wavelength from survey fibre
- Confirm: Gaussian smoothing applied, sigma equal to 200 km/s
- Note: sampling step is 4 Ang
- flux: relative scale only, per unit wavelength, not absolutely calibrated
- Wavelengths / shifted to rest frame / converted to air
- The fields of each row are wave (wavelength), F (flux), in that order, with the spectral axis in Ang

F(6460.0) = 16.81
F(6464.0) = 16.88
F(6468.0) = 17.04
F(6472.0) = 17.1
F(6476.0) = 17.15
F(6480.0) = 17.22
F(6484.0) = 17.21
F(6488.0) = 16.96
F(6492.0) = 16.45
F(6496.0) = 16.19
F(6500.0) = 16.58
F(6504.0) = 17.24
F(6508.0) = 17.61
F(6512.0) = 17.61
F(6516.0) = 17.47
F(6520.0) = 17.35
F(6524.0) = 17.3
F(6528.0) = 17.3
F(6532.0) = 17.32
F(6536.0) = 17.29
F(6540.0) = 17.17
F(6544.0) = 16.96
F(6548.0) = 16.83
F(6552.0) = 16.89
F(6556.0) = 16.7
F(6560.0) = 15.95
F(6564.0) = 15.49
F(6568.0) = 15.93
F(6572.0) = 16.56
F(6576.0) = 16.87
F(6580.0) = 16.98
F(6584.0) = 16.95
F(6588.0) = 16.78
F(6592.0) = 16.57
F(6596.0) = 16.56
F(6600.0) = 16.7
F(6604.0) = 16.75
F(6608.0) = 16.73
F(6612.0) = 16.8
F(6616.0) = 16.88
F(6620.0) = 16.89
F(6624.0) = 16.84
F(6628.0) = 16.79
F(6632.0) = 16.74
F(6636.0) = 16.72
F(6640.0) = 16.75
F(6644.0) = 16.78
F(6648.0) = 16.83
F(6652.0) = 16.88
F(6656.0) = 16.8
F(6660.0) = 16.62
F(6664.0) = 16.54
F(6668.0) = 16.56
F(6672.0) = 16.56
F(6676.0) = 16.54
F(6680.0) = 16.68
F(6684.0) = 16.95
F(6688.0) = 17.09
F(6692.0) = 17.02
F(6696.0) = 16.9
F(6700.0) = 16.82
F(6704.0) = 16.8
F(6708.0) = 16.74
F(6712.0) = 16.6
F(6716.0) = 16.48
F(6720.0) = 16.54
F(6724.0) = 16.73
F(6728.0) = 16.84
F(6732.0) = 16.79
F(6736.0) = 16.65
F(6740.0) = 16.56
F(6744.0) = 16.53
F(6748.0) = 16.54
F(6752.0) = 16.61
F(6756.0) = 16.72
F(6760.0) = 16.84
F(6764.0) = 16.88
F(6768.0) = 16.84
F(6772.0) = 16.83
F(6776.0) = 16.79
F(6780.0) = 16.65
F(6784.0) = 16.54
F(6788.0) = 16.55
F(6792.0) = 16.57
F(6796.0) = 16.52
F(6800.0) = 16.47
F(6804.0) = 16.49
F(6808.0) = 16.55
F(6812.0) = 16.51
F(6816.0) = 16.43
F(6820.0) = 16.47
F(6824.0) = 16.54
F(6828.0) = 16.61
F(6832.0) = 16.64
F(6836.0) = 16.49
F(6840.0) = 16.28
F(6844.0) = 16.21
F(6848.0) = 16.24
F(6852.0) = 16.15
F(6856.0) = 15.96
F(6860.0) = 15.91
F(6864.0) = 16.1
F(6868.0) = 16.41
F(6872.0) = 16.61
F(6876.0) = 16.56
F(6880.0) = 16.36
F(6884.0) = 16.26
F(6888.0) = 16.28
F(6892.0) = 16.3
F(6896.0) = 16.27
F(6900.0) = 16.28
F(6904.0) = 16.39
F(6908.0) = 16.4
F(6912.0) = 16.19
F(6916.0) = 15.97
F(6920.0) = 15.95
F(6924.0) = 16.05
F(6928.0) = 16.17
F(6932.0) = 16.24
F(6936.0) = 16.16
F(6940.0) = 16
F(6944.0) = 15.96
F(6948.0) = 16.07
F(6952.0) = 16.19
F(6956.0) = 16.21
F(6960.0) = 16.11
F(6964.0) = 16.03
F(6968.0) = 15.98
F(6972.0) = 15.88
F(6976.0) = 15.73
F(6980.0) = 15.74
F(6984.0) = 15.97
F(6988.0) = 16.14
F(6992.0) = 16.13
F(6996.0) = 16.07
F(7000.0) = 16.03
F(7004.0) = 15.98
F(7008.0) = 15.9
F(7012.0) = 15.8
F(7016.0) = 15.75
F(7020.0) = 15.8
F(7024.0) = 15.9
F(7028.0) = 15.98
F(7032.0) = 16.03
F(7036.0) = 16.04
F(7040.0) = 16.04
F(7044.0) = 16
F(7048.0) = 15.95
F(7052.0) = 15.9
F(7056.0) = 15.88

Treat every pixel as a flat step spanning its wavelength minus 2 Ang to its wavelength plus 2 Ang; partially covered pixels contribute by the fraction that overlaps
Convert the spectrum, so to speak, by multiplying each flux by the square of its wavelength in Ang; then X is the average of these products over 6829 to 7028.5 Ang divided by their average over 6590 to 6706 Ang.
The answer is 1.04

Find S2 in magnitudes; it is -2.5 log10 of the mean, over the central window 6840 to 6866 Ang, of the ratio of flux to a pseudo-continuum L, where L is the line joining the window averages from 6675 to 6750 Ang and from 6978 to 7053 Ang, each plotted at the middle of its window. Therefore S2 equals 0.02 mag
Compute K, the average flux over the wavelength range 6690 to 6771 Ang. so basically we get 16.7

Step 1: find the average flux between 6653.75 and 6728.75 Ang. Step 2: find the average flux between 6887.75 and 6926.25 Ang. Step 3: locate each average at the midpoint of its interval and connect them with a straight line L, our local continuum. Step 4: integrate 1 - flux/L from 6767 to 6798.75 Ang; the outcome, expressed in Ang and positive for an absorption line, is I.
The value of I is -0.28 Ang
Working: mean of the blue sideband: 16.7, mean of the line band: 16.7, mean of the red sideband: 16.2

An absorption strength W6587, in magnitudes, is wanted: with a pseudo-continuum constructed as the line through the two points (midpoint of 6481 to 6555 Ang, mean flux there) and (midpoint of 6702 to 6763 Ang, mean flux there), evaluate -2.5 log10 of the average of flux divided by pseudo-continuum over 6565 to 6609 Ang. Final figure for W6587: 0.02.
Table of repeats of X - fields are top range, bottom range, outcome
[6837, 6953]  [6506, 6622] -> 1.06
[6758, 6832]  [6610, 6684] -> 1.04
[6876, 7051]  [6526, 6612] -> 1.08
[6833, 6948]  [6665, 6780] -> 1.02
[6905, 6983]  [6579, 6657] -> 1.05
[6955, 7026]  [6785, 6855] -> 1.02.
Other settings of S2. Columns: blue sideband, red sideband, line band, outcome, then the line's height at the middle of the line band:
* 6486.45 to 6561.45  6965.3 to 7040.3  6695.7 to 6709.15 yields -0.013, 16.6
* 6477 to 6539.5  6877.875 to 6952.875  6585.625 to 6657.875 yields 0.007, 16.9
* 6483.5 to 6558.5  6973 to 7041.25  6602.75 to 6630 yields 0.002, 16.8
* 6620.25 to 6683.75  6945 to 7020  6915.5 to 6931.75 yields 0.003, 16.1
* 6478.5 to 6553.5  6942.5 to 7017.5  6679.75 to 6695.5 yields -0.017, 16.7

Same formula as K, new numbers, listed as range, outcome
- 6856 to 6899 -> 16.3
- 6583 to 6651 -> 16.8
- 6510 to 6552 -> 17.2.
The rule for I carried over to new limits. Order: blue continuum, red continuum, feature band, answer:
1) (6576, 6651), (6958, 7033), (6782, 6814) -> -0.29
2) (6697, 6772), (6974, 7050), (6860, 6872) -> 0.06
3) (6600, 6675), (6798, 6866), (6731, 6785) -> -0.64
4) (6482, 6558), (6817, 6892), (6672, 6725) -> -0.23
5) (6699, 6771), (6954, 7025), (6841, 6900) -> 0.15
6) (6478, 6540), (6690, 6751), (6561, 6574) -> 0.79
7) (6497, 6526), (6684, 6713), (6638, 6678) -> 0.64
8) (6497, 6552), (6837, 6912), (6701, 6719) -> 0.06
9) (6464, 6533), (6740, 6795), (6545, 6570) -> 1.02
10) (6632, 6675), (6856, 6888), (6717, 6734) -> -0.15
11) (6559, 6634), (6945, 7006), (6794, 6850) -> -0.68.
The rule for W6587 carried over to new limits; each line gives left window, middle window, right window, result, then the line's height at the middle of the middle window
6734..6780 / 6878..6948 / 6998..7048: 0.00 mag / 16.3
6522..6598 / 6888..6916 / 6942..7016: -0.01 mag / 16.1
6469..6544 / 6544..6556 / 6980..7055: 0.01 mag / 17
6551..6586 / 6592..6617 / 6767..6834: -0.02 mag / 16.5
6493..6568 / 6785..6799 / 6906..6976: -0.01 mag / 16.4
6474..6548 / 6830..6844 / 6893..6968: 0.00 mag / 16.4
